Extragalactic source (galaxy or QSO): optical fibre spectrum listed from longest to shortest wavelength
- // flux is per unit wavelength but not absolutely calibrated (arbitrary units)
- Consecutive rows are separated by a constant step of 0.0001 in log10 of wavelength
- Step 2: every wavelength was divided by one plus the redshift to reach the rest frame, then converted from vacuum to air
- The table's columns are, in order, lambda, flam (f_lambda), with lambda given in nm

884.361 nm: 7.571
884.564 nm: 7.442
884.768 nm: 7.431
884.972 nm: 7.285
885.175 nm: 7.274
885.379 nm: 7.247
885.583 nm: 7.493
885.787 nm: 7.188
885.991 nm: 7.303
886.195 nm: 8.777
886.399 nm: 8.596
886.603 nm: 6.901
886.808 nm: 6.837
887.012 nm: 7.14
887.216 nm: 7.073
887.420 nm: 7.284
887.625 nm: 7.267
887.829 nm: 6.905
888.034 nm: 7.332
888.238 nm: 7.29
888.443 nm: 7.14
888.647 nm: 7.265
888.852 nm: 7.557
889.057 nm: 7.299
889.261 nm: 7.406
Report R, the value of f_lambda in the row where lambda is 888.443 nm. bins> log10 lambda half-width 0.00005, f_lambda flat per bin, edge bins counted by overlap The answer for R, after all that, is 7.14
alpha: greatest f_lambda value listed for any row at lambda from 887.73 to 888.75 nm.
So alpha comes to 7.332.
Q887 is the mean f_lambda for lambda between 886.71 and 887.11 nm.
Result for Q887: 6.99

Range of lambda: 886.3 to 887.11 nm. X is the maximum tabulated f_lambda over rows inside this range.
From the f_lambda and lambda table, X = 8.596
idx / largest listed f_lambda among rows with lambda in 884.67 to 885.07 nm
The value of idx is 7.431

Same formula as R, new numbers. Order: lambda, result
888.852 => 7.557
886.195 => 8.777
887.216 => 7.073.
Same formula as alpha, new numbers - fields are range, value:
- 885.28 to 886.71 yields 8.777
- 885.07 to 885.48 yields 7.274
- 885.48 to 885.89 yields 7.493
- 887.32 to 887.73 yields 7.284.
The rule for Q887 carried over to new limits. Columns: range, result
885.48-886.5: 7.87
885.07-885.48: 7.27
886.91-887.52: 7.17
